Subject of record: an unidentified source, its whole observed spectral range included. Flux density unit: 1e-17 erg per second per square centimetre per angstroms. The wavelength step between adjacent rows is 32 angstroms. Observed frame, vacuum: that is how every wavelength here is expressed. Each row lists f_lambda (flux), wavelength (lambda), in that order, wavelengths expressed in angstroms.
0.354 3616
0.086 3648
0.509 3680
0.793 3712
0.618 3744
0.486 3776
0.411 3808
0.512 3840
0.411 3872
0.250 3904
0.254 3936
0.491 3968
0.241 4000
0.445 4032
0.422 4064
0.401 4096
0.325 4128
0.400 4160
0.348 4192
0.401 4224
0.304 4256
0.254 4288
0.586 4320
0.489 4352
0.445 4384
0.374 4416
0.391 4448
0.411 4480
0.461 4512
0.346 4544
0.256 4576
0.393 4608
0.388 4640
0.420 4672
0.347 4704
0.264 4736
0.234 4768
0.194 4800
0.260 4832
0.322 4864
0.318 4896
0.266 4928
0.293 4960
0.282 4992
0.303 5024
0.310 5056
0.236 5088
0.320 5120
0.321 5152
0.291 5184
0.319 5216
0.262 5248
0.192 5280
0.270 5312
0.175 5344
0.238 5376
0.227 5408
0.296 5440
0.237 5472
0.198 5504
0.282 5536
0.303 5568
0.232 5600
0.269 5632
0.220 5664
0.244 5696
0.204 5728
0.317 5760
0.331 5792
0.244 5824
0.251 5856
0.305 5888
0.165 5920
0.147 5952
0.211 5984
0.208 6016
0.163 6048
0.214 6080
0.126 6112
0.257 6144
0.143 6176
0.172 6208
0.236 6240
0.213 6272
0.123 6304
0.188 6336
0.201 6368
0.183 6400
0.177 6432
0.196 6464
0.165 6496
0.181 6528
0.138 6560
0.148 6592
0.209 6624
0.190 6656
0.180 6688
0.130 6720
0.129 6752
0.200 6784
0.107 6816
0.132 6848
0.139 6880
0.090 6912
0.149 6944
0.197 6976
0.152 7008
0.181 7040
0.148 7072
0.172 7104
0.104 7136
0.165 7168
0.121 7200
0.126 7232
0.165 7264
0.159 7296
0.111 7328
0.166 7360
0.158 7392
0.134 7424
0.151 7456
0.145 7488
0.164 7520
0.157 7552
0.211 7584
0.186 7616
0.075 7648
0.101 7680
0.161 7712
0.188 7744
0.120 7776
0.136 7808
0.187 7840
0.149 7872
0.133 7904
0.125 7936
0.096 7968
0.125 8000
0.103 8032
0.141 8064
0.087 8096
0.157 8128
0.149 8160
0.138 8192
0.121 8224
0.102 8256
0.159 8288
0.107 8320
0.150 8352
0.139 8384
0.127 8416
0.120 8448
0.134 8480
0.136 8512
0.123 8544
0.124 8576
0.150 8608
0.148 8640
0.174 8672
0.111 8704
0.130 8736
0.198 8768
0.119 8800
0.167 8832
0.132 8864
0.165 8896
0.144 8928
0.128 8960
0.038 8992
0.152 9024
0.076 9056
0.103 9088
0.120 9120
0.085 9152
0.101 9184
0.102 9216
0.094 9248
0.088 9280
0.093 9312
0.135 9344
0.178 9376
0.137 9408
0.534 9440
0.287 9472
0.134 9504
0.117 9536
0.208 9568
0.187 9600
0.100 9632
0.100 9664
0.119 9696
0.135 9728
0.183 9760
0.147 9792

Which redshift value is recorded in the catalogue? 1.535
